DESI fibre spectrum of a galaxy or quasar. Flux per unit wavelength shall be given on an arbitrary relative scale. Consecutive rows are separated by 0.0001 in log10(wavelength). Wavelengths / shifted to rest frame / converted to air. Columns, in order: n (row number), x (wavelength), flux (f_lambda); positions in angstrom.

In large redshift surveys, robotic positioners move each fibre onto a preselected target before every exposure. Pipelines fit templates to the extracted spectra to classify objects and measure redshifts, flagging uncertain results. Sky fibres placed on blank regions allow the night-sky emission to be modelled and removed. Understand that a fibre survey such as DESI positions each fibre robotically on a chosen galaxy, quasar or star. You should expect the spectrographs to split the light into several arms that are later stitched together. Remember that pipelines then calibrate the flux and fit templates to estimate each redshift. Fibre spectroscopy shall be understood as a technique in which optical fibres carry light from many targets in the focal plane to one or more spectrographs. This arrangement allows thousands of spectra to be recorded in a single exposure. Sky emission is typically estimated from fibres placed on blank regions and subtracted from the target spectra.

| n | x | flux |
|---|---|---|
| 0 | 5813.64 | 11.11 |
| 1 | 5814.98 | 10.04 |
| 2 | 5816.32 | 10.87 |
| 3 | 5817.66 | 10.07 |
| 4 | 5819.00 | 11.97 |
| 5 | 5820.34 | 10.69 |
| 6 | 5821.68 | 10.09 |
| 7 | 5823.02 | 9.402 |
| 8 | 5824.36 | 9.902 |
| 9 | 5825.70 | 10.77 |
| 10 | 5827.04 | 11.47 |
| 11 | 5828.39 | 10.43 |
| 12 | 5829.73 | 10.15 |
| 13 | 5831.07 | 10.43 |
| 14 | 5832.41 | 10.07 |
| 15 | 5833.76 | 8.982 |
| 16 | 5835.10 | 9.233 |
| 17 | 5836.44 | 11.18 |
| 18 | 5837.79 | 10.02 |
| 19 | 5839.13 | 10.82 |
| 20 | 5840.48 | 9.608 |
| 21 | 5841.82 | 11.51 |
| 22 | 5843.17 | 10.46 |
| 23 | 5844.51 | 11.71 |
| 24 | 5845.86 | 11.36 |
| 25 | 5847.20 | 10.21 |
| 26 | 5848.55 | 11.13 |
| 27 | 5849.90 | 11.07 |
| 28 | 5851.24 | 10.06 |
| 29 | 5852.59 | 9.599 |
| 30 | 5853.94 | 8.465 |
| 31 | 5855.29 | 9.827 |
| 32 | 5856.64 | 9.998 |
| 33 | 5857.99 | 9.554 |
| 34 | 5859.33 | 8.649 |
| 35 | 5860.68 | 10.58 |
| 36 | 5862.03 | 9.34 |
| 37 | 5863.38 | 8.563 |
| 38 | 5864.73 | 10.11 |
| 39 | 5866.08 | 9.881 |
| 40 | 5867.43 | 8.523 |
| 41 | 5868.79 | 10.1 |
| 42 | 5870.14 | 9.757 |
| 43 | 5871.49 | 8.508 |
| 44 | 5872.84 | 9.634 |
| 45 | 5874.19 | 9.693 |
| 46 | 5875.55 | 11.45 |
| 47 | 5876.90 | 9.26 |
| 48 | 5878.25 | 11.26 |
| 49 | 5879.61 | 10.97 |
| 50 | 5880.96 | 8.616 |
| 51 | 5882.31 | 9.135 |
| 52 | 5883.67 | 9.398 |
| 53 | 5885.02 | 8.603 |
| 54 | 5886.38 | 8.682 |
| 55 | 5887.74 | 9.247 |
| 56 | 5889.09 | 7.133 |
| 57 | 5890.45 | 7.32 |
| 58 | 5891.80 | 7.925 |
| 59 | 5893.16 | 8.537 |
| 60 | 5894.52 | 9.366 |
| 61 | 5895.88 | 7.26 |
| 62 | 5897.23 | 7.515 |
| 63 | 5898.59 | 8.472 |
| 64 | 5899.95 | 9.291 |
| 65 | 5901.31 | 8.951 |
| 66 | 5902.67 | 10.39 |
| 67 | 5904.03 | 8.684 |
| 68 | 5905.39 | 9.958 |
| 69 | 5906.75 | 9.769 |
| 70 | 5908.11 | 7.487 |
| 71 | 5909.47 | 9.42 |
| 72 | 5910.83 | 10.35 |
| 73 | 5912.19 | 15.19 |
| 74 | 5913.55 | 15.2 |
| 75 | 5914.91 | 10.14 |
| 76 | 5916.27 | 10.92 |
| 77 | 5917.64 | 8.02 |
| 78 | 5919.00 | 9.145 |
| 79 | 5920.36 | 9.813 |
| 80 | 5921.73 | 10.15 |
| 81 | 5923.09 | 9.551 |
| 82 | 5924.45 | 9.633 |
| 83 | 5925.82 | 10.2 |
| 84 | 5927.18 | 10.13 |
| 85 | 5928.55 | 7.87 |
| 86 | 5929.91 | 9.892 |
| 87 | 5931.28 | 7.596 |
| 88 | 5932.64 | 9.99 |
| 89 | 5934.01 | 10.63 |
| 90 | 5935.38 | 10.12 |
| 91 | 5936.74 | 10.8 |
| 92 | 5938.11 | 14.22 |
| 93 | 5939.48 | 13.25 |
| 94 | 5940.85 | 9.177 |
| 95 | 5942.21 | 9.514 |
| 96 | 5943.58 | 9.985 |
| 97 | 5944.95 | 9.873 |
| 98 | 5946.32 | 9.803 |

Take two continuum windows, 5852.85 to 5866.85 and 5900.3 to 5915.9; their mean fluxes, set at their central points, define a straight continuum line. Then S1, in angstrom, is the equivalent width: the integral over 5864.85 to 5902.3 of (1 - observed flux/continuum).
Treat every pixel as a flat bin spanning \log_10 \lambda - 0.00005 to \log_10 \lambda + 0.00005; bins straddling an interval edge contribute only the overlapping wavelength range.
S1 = 3.3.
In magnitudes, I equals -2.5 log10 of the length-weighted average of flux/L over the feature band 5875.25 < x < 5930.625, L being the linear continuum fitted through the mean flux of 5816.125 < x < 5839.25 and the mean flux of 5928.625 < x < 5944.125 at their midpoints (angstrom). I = 0.09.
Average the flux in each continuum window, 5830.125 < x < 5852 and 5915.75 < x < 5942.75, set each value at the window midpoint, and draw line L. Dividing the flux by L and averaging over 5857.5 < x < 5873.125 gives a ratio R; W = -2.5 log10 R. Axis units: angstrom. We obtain 0.10 mag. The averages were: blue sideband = 10.5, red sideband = 10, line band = 9.43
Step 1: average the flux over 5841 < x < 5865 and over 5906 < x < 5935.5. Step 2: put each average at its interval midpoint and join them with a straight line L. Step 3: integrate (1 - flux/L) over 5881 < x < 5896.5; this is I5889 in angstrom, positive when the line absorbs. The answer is 2.5 angstrom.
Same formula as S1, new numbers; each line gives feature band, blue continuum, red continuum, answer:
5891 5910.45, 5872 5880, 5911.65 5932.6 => 2.7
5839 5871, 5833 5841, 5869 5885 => -0.4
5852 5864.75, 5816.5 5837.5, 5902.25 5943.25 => 1.1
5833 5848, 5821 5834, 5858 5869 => -0.8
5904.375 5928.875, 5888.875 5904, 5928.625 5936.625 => -3.0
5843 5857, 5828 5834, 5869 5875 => -0.8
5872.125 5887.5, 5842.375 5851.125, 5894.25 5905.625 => -0.1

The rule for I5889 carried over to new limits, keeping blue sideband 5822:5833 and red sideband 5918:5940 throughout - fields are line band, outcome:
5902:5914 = -0.54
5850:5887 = 2.38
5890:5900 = 2.00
